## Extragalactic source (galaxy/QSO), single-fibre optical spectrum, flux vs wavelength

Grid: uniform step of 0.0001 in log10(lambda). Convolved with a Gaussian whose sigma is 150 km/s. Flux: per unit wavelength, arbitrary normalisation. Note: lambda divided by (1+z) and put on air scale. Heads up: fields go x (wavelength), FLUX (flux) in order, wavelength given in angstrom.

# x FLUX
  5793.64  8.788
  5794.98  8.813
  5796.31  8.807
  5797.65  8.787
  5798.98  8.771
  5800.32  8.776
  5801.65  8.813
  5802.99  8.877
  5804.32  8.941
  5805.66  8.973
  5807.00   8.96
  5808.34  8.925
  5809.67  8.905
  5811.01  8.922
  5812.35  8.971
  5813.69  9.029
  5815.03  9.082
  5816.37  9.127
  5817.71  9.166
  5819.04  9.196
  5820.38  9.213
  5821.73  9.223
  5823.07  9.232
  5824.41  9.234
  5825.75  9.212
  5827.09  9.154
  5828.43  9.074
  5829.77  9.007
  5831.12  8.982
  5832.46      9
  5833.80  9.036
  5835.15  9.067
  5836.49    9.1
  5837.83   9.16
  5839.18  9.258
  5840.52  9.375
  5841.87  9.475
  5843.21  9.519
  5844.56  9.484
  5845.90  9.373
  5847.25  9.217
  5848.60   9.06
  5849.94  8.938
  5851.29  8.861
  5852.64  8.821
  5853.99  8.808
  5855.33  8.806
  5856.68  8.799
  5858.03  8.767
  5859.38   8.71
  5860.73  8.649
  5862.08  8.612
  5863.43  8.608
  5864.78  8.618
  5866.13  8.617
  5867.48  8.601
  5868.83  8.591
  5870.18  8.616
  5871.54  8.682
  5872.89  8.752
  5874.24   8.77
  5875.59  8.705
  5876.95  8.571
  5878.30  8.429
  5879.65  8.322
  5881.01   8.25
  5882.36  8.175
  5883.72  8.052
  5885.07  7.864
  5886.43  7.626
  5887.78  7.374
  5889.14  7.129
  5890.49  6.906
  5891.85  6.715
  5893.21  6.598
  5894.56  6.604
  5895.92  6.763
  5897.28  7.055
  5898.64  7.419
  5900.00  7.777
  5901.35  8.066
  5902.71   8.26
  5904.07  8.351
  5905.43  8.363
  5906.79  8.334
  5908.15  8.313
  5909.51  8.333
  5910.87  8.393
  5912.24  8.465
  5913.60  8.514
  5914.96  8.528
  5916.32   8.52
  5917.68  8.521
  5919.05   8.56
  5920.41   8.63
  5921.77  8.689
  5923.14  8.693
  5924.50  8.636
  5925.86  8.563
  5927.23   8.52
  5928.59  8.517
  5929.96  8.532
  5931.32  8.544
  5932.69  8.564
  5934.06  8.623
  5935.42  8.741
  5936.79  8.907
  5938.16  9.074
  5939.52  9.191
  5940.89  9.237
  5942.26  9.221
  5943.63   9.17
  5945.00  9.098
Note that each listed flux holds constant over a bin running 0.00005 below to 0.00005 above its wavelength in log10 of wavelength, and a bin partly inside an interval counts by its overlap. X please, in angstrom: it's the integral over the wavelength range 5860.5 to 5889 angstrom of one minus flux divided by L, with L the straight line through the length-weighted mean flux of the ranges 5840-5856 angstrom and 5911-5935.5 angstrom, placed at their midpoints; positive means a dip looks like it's 1.8 angstrom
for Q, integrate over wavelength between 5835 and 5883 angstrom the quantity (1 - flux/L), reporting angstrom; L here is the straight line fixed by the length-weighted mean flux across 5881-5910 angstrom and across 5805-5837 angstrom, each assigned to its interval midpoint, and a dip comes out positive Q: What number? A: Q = -2.8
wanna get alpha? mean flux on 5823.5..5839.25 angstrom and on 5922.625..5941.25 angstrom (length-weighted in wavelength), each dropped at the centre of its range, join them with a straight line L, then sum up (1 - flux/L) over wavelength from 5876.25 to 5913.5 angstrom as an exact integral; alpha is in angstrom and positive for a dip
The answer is 4.5 angstrom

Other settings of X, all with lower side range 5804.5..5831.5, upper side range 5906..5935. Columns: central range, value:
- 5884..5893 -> 1.5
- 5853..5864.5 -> 0.2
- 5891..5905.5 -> 2.1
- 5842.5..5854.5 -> -0.3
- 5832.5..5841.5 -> -0.2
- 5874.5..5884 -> 0.4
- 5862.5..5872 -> 0.2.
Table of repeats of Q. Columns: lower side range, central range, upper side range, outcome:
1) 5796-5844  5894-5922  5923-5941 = 2.2 angstrom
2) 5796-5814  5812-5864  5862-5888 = -2.4 angstrom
